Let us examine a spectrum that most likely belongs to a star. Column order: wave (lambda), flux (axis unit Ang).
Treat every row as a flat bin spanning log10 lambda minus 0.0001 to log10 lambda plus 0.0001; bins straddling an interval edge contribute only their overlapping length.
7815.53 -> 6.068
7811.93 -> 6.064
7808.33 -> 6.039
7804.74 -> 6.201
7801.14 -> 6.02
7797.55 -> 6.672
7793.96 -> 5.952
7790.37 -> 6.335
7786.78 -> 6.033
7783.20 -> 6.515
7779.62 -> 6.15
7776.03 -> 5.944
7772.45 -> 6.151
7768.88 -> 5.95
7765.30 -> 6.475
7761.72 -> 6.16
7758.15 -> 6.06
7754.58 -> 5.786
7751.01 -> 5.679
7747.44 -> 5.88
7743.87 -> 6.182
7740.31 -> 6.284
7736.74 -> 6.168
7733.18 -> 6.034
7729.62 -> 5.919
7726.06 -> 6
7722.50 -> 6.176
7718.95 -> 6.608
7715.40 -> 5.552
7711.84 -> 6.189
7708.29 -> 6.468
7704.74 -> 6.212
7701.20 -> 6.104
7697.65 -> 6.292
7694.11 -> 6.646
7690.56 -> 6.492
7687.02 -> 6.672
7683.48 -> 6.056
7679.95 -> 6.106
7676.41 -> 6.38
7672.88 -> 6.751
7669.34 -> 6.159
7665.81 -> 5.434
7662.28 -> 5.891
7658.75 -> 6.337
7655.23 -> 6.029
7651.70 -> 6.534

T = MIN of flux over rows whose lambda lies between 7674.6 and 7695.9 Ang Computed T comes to 6.056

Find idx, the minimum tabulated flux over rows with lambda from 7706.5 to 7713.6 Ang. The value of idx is 6.189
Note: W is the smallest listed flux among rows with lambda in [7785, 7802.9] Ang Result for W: 5.952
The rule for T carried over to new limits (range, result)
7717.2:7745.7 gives 5.919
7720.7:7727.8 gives 6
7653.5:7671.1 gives 5.434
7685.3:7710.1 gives 6.104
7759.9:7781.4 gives 5.944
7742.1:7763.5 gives 5.679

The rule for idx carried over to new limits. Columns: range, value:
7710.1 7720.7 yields 5.552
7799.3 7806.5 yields 6.02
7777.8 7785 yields 6.15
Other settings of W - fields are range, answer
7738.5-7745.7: 6.182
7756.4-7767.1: 6.06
